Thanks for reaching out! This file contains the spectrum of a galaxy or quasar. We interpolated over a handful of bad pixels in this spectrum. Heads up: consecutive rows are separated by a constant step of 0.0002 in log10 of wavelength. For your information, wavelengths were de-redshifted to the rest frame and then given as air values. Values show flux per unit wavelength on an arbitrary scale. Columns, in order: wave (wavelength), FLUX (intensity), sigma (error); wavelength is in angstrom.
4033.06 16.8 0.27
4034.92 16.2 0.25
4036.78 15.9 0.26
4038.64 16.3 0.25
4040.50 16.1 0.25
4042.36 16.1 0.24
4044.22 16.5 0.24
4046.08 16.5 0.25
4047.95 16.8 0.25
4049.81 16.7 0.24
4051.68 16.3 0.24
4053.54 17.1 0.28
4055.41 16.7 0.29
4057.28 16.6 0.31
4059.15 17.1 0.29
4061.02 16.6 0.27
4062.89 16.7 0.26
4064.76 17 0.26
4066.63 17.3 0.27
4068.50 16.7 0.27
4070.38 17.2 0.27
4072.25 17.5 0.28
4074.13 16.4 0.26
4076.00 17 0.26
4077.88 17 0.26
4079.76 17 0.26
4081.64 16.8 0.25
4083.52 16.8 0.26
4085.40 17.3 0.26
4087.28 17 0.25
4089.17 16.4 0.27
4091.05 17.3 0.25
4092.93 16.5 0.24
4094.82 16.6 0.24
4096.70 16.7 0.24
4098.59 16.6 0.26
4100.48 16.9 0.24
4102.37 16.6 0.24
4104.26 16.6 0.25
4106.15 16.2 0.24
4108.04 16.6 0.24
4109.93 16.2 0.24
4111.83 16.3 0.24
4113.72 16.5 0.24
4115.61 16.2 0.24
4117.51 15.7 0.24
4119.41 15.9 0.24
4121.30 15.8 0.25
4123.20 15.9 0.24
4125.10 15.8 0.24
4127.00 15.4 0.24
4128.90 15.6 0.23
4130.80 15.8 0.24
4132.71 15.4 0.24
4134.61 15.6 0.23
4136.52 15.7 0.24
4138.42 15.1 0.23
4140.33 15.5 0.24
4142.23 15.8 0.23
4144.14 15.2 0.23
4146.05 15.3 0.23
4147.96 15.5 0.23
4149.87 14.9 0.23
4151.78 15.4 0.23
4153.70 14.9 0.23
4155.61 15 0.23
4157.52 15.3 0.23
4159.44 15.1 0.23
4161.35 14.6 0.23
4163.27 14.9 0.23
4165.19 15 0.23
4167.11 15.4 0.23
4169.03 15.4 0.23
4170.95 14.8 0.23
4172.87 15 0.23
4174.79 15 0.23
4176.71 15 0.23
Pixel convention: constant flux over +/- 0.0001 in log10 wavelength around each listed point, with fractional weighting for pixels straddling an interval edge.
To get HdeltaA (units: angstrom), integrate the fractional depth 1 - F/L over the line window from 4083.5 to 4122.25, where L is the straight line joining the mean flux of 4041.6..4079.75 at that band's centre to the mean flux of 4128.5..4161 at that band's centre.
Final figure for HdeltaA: -1.0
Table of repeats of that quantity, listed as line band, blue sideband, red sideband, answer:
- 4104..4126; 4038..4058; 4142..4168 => -0.7 angstrom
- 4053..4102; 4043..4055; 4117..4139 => -1.8 angstrom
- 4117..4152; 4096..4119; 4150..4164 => 0.2 angstrom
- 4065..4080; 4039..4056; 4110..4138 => -0.7 angstrom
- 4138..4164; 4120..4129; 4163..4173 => 0.3 angstrom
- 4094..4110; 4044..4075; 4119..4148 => -0.5 angstrom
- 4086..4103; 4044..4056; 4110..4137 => -0.6 angstrom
